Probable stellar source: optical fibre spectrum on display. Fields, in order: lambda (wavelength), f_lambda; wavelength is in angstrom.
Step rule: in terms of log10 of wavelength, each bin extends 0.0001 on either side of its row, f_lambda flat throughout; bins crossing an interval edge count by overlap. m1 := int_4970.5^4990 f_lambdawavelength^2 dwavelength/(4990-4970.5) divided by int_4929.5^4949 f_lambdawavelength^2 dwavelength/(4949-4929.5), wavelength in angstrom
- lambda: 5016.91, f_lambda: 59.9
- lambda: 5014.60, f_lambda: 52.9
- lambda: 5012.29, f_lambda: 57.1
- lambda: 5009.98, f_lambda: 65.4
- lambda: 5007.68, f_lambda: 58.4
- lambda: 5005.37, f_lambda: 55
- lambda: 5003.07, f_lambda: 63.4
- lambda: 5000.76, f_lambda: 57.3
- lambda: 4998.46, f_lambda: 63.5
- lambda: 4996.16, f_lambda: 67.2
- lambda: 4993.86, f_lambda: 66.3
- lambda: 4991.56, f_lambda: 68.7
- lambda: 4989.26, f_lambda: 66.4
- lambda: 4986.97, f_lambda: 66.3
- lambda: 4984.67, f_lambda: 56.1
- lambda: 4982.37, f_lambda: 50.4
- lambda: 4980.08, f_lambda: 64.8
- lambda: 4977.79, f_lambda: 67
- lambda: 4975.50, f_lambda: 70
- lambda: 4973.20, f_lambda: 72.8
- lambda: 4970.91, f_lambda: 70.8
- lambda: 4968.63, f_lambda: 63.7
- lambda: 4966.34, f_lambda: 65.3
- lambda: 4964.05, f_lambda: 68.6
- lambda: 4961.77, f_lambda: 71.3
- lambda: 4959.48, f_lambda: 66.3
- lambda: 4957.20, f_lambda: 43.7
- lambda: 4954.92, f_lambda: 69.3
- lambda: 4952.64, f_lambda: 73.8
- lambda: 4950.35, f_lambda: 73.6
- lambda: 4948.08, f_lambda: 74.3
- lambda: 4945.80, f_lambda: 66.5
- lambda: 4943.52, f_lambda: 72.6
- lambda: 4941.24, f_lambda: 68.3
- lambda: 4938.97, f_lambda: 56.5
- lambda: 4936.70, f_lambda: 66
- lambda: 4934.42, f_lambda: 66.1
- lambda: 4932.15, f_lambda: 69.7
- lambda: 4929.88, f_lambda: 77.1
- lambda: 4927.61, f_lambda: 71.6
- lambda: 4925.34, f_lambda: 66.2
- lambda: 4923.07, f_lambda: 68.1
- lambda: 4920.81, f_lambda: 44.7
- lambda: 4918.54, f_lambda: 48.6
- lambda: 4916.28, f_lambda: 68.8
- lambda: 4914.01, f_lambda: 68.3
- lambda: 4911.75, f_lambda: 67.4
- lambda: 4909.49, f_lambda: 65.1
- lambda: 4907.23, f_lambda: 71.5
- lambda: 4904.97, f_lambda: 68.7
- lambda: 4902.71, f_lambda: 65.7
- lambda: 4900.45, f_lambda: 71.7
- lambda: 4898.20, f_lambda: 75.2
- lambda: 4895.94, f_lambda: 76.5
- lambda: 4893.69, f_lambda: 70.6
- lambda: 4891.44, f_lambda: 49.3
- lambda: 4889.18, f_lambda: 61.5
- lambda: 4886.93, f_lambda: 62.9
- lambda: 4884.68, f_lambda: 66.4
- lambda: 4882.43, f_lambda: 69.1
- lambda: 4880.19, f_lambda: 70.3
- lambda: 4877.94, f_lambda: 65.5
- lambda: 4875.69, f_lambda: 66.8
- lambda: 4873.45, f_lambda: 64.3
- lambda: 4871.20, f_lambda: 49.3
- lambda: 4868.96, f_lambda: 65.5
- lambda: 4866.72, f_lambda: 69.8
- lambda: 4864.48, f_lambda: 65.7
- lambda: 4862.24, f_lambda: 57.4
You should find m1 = 0.96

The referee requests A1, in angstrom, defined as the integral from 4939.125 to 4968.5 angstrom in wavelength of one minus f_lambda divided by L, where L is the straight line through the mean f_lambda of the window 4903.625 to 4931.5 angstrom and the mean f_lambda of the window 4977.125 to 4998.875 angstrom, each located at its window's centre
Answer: -1.2 angstrom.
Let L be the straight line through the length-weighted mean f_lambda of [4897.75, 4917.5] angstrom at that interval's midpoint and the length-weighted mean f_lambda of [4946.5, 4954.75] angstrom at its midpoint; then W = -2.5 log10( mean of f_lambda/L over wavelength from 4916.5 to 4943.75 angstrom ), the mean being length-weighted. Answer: 0.105 mag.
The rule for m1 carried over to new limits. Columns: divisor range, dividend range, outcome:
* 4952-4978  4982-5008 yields 0.94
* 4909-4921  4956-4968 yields 1.05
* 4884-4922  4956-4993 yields 1.02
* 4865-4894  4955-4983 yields 1.06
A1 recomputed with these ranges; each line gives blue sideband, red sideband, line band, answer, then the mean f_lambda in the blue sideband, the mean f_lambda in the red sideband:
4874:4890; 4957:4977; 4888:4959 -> 0.16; 66.1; 66.9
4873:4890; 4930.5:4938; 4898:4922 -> 0.80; 66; 67.7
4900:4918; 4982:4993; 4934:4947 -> -0.10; 67.6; 62.5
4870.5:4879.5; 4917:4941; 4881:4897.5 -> -0.73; 62.4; 63.8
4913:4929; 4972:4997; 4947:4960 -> -0.62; 62.5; 65.1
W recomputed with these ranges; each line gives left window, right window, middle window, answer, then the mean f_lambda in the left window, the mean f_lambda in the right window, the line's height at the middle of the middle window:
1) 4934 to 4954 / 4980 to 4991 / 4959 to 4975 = -0.07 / 68.7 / 60.8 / 64.3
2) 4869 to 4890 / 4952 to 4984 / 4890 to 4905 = -0.06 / 64.1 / 65.3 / 64.4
